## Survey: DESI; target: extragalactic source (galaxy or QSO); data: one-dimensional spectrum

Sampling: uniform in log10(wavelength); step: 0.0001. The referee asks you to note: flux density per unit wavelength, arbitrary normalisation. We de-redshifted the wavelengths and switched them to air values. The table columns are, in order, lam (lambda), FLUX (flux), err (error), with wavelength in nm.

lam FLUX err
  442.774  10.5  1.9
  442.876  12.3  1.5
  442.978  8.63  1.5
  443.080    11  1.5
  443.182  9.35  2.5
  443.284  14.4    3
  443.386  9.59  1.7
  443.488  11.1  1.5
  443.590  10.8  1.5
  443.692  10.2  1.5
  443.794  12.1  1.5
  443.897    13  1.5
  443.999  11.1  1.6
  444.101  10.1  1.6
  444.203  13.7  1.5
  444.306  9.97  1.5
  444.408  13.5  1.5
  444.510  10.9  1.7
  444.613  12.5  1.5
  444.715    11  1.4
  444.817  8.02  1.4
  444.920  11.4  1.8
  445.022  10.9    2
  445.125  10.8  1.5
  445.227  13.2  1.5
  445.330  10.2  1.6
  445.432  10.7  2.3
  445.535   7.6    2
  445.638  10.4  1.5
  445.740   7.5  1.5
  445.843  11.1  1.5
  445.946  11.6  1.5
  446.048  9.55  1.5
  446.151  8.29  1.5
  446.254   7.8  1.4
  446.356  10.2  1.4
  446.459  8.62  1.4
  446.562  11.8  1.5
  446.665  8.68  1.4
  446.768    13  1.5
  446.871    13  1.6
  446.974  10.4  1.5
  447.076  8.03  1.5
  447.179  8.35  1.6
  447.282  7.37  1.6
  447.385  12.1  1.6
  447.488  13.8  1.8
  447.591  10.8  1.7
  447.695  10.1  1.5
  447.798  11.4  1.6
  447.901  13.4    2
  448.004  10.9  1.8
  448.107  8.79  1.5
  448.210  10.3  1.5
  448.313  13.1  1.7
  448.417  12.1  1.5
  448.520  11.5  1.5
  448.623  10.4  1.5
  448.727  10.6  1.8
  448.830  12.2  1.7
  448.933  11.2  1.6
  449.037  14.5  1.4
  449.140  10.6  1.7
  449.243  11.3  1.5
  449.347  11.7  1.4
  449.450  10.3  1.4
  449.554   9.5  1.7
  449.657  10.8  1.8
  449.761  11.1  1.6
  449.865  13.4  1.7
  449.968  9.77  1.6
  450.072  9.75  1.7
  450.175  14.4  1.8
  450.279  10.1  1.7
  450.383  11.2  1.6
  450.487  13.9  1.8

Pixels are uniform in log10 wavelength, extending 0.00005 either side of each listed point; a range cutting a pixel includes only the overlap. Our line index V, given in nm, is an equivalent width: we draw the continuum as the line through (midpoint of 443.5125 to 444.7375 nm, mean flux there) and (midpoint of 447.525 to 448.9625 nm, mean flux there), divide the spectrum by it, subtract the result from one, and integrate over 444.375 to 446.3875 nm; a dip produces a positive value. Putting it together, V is 0.20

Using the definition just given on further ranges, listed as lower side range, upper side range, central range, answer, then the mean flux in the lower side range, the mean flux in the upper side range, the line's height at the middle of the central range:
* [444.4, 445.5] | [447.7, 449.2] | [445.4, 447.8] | 0.253 nm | 11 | 11.5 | 11.2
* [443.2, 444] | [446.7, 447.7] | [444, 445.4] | 0.000 nm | 11.5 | 10.7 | 11.2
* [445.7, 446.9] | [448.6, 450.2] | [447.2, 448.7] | -0.049 nm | 10.1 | 11.3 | 10.7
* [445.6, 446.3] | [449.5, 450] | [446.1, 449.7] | -0.190 nm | 9.46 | 11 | 10.2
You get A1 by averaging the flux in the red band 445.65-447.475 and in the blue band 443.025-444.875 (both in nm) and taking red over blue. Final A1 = 0.9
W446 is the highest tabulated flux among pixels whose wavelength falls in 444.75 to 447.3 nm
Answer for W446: 13.2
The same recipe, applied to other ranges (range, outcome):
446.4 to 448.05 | 13.8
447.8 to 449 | 13.4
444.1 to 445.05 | 13.7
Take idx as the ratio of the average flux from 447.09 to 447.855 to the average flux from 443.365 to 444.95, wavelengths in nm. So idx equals 0.93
